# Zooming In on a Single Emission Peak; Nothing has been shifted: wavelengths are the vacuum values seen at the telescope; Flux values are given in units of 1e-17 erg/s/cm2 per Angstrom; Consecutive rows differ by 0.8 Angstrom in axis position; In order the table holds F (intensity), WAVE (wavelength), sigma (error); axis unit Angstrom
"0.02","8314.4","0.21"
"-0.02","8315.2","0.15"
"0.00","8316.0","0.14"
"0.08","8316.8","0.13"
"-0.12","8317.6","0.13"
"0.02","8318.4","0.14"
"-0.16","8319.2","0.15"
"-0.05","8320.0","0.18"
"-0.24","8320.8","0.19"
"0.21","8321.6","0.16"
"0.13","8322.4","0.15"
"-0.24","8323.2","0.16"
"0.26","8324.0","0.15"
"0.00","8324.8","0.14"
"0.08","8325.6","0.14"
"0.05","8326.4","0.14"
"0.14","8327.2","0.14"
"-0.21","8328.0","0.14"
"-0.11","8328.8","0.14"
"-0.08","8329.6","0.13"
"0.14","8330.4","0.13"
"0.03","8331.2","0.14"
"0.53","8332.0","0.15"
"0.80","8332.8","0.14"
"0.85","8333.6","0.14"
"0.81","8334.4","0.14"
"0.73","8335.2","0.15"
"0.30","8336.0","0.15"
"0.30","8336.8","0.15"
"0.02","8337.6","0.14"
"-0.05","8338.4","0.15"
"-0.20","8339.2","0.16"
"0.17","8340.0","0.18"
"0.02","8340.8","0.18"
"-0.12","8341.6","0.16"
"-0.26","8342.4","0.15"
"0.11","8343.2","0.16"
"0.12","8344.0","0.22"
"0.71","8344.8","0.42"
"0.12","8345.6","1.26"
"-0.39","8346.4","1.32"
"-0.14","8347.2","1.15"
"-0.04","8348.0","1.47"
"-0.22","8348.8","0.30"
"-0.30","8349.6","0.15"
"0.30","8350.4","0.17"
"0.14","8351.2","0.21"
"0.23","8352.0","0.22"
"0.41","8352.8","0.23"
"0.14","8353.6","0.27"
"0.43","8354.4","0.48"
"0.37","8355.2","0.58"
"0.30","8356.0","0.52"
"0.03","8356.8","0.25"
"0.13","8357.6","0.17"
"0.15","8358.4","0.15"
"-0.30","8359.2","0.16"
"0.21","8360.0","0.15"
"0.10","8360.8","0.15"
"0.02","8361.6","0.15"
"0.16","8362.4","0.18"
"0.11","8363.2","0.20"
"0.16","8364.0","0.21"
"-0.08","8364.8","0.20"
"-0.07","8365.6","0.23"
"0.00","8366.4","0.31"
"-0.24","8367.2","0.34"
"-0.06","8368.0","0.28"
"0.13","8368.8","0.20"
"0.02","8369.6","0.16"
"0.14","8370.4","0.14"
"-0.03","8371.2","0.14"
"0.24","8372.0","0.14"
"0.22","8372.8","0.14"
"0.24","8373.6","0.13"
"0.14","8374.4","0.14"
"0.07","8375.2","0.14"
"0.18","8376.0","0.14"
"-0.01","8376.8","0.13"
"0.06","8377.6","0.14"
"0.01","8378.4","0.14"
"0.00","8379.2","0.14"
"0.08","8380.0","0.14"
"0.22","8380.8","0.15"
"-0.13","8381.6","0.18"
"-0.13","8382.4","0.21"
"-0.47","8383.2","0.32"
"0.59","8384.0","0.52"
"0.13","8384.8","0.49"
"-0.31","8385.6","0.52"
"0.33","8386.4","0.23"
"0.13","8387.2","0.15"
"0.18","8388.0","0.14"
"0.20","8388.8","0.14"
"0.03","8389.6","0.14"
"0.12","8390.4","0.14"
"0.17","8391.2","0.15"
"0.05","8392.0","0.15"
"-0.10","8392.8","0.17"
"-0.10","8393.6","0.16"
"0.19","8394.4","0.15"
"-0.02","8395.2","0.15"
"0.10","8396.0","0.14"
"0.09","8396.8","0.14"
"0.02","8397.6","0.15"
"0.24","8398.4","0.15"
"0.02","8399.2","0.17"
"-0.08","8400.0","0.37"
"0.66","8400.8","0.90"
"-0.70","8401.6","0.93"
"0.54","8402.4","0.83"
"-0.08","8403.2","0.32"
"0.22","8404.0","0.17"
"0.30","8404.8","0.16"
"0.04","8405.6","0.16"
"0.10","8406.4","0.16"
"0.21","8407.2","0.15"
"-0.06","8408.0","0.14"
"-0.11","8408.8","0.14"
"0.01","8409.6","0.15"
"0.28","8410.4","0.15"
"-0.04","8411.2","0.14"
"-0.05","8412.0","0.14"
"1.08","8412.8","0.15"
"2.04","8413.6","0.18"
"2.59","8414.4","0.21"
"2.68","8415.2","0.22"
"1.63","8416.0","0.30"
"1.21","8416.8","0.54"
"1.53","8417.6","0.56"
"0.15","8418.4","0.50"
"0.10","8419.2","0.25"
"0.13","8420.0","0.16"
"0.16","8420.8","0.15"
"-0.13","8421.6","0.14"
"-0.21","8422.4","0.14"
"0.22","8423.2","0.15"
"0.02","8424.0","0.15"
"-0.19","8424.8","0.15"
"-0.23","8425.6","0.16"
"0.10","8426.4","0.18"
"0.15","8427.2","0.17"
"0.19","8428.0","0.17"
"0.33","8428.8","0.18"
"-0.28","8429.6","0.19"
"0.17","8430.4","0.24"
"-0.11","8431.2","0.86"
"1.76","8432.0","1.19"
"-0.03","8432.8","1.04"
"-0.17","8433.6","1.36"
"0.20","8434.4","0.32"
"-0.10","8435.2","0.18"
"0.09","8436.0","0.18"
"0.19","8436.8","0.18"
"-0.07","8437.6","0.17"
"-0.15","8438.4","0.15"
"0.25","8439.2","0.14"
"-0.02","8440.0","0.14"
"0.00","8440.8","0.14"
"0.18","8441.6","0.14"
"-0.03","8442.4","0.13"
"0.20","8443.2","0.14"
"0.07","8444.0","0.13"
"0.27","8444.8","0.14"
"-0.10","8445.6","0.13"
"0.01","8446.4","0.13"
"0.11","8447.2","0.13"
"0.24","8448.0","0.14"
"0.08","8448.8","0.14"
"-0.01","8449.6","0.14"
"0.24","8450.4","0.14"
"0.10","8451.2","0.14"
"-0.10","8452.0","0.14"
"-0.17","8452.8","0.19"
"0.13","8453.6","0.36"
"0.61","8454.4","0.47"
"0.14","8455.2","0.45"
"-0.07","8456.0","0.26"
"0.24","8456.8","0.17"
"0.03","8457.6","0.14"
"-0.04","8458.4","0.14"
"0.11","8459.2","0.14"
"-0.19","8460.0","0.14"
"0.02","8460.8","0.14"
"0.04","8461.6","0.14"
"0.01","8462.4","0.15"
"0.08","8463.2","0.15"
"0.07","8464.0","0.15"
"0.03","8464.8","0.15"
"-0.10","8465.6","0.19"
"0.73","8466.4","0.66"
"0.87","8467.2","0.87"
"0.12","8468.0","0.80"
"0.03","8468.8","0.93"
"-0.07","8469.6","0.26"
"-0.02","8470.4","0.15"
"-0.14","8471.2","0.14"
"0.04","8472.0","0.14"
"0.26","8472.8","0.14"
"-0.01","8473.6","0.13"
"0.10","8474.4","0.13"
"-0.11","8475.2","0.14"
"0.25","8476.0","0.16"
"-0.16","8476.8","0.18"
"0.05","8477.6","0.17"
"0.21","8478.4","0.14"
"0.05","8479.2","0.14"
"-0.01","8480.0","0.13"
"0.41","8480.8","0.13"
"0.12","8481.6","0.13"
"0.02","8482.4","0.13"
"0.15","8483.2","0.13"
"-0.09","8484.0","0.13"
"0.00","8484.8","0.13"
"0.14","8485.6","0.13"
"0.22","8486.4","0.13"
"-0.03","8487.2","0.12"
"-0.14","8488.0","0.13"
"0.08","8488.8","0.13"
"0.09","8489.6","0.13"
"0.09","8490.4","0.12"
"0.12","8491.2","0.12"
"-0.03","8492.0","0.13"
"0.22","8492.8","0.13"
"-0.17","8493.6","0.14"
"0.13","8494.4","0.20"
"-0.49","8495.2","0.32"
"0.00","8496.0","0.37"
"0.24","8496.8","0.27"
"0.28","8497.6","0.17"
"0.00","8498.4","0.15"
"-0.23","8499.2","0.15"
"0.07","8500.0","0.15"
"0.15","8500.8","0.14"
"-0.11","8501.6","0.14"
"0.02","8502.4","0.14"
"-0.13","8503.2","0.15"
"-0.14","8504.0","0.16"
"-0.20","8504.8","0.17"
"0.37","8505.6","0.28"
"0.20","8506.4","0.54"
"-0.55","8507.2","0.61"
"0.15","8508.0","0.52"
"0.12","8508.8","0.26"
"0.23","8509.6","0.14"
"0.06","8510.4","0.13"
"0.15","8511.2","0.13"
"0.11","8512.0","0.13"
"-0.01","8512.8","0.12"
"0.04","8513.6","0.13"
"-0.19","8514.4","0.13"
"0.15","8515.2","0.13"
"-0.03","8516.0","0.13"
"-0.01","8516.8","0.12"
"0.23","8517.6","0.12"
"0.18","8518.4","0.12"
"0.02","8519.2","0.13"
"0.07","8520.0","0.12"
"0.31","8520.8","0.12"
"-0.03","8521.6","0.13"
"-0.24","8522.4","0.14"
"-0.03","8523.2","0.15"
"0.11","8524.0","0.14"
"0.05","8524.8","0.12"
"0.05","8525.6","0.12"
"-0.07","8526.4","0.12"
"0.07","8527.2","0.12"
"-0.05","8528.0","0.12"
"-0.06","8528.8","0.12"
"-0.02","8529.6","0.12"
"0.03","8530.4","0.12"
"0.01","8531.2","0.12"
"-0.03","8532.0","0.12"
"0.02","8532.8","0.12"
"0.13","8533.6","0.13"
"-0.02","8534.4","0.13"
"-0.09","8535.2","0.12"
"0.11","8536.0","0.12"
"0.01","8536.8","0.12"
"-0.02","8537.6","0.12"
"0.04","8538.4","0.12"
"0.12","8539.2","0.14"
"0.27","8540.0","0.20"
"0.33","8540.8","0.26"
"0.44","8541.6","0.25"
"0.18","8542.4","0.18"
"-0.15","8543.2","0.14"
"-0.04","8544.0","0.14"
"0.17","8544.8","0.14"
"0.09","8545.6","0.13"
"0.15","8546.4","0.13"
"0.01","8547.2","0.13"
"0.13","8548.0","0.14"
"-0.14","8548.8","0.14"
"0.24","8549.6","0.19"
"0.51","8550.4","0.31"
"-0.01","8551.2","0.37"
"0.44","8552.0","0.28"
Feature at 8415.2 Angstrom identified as [O III] 5007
